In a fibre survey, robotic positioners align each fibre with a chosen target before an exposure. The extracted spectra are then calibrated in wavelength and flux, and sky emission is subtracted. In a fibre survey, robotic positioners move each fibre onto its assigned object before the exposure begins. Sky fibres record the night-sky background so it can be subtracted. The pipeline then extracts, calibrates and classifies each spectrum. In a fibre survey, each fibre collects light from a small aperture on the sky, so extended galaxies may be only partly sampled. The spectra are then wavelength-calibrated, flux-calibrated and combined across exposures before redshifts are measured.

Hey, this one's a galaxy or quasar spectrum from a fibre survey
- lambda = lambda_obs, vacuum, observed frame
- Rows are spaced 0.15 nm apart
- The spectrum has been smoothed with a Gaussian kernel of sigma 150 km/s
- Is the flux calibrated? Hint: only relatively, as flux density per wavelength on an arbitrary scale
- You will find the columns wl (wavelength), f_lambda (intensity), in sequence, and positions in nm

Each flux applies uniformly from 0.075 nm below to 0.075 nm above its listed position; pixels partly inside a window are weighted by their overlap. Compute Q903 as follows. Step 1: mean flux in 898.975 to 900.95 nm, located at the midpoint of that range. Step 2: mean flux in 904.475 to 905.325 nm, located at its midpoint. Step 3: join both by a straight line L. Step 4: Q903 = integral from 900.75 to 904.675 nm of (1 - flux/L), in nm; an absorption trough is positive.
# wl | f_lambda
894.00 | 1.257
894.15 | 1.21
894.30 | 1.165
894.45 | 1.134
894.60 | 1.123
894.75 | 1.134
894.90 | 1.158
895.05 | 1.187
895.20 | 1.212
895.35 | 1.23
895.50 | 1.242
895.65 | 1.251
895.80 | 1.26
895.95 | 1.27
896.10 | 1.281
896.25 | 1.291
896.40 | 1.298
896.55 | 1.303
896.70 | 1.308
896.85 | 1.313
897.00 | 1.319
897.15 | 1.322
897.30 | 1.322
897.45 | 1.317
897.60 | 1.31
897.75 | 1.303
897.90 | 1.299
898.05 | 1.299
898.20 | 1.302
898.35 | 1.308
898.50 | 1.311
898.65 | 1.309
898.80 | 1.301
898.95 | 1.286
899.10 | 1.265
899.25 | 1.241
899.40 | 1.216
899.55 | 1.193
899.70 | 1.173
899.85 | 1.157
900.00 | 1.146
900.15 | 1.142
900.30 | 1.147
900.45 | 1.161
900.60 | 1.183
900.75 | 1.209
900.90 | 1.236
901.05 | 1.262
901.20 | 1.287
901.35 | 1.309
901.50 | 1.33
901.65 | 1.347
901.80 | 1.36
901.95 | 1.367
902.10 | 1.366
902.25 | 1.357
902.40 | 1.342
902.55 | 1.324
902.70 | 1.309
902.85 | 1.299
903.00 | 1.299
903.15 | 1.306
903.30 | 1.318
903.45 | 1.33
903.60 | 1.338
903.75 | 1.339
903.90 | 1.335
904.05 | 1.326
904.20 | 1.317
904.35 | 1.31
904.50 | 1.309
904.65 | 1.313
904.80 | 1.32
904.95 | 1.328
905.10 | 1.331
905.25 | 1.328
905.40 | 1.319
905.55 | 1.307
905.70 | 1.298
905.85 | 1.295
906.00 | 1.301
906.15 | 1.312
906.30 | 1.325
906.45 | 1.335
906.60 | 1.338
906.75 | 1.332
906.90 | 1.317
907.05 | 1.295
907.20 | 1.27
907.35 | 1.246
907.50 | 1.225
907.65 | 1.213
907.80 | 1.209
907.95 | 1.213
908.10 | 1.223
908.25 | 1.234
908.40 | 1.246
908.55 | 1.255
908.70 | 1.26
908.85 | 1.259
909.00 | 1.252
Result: -0.17 nm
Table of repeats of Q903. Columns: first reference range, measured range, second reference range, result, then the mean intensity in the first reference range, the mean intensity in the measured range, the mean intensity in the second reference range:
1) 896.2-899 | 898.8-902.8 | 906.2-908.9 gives 0.11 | 1.31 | 1.26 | 1.27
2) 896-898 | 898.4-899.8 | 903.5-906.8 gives 0.06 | 1.31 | 1.25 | 1.32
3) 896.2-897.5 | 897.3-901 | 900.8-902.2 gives 0.20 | 1.31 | 1.24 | 1.32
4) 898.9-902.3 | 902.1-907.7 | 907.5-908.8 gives -0.33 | 1.25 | 1.31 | 1.23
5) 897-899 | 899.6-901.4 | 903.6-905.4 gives 0.16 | 1.31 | 1.2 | 1.32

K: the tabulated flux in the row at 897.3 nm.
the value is 1.322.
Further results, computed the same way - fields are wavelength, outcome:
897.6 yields 1.31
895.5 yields 1.242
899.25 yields 1.241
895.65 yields 1.251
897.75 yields 1.303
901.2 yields 1.287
